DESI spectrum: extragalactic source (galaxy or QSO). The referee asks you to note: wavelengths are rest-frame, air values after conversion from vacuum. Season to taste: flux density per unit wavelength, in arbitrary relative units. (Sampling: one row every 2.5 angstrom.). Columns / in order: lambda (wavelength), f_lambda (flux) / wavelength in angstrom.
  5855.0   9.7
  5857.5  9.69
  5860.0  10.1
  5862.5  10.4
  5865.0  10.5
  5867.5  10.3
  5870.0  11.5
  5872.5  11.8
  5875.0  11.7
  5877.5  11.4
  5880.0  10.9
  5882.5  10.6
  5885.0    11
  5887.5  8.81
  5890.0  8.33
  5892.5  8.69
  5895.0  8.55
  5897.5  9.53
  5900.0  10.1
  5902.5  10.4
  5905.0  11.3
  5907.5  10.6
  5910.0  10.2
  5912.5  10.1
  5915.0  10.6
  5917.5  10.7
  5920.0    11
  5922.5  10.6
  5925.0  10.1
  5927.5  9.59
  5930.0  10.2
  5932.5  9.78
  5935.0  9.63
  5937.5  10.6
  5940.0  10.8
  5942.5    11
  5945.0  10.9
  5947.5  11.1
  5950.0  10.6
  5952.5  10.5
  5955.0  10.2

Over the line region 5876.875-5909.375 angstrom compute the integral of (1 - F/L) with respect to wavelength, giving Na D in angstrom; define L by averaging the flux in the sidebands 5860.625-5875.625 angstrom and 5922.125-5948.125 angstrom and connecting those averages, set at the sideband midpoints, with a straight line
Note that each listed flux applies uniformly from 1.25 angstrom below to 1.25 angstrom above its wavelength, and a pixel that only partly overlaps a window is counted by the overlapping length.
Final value 2.3 angstrom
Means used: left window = 11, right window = 10.4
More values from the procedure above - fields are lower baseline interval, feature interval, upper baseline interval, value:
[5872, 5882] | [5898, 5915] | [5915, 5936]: 0.4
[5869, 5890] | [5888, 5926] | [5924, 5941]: 1.4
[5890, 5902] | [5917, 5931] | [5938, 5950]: -0.2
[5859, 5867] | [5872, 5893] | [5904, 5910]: 0.3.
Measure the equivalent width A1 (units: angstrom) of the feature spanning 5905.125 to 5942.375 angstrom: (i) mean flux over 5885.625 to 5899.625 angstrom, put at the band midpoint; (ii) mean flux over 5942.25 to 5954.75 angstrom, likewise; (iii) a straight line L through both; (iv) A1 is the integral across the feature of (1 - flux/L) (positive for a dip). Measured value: -1.6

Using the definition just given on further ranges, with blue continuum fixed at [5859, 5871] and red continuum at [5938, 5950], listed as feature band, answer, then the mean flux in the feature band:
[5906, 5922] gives 0.3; 10.5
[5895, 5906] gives 0.6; 10.1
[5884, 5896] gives 1.8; 9.05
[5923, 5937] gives 1.2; 9.94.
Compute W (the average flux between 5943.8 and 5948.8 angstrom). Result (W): 11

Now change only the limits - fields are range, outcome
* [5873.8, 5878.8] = 11.5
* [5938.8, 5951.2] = 10.9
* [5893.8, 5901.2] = 9.39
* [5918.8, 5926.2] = 10.6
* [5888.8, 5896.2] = 8.52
